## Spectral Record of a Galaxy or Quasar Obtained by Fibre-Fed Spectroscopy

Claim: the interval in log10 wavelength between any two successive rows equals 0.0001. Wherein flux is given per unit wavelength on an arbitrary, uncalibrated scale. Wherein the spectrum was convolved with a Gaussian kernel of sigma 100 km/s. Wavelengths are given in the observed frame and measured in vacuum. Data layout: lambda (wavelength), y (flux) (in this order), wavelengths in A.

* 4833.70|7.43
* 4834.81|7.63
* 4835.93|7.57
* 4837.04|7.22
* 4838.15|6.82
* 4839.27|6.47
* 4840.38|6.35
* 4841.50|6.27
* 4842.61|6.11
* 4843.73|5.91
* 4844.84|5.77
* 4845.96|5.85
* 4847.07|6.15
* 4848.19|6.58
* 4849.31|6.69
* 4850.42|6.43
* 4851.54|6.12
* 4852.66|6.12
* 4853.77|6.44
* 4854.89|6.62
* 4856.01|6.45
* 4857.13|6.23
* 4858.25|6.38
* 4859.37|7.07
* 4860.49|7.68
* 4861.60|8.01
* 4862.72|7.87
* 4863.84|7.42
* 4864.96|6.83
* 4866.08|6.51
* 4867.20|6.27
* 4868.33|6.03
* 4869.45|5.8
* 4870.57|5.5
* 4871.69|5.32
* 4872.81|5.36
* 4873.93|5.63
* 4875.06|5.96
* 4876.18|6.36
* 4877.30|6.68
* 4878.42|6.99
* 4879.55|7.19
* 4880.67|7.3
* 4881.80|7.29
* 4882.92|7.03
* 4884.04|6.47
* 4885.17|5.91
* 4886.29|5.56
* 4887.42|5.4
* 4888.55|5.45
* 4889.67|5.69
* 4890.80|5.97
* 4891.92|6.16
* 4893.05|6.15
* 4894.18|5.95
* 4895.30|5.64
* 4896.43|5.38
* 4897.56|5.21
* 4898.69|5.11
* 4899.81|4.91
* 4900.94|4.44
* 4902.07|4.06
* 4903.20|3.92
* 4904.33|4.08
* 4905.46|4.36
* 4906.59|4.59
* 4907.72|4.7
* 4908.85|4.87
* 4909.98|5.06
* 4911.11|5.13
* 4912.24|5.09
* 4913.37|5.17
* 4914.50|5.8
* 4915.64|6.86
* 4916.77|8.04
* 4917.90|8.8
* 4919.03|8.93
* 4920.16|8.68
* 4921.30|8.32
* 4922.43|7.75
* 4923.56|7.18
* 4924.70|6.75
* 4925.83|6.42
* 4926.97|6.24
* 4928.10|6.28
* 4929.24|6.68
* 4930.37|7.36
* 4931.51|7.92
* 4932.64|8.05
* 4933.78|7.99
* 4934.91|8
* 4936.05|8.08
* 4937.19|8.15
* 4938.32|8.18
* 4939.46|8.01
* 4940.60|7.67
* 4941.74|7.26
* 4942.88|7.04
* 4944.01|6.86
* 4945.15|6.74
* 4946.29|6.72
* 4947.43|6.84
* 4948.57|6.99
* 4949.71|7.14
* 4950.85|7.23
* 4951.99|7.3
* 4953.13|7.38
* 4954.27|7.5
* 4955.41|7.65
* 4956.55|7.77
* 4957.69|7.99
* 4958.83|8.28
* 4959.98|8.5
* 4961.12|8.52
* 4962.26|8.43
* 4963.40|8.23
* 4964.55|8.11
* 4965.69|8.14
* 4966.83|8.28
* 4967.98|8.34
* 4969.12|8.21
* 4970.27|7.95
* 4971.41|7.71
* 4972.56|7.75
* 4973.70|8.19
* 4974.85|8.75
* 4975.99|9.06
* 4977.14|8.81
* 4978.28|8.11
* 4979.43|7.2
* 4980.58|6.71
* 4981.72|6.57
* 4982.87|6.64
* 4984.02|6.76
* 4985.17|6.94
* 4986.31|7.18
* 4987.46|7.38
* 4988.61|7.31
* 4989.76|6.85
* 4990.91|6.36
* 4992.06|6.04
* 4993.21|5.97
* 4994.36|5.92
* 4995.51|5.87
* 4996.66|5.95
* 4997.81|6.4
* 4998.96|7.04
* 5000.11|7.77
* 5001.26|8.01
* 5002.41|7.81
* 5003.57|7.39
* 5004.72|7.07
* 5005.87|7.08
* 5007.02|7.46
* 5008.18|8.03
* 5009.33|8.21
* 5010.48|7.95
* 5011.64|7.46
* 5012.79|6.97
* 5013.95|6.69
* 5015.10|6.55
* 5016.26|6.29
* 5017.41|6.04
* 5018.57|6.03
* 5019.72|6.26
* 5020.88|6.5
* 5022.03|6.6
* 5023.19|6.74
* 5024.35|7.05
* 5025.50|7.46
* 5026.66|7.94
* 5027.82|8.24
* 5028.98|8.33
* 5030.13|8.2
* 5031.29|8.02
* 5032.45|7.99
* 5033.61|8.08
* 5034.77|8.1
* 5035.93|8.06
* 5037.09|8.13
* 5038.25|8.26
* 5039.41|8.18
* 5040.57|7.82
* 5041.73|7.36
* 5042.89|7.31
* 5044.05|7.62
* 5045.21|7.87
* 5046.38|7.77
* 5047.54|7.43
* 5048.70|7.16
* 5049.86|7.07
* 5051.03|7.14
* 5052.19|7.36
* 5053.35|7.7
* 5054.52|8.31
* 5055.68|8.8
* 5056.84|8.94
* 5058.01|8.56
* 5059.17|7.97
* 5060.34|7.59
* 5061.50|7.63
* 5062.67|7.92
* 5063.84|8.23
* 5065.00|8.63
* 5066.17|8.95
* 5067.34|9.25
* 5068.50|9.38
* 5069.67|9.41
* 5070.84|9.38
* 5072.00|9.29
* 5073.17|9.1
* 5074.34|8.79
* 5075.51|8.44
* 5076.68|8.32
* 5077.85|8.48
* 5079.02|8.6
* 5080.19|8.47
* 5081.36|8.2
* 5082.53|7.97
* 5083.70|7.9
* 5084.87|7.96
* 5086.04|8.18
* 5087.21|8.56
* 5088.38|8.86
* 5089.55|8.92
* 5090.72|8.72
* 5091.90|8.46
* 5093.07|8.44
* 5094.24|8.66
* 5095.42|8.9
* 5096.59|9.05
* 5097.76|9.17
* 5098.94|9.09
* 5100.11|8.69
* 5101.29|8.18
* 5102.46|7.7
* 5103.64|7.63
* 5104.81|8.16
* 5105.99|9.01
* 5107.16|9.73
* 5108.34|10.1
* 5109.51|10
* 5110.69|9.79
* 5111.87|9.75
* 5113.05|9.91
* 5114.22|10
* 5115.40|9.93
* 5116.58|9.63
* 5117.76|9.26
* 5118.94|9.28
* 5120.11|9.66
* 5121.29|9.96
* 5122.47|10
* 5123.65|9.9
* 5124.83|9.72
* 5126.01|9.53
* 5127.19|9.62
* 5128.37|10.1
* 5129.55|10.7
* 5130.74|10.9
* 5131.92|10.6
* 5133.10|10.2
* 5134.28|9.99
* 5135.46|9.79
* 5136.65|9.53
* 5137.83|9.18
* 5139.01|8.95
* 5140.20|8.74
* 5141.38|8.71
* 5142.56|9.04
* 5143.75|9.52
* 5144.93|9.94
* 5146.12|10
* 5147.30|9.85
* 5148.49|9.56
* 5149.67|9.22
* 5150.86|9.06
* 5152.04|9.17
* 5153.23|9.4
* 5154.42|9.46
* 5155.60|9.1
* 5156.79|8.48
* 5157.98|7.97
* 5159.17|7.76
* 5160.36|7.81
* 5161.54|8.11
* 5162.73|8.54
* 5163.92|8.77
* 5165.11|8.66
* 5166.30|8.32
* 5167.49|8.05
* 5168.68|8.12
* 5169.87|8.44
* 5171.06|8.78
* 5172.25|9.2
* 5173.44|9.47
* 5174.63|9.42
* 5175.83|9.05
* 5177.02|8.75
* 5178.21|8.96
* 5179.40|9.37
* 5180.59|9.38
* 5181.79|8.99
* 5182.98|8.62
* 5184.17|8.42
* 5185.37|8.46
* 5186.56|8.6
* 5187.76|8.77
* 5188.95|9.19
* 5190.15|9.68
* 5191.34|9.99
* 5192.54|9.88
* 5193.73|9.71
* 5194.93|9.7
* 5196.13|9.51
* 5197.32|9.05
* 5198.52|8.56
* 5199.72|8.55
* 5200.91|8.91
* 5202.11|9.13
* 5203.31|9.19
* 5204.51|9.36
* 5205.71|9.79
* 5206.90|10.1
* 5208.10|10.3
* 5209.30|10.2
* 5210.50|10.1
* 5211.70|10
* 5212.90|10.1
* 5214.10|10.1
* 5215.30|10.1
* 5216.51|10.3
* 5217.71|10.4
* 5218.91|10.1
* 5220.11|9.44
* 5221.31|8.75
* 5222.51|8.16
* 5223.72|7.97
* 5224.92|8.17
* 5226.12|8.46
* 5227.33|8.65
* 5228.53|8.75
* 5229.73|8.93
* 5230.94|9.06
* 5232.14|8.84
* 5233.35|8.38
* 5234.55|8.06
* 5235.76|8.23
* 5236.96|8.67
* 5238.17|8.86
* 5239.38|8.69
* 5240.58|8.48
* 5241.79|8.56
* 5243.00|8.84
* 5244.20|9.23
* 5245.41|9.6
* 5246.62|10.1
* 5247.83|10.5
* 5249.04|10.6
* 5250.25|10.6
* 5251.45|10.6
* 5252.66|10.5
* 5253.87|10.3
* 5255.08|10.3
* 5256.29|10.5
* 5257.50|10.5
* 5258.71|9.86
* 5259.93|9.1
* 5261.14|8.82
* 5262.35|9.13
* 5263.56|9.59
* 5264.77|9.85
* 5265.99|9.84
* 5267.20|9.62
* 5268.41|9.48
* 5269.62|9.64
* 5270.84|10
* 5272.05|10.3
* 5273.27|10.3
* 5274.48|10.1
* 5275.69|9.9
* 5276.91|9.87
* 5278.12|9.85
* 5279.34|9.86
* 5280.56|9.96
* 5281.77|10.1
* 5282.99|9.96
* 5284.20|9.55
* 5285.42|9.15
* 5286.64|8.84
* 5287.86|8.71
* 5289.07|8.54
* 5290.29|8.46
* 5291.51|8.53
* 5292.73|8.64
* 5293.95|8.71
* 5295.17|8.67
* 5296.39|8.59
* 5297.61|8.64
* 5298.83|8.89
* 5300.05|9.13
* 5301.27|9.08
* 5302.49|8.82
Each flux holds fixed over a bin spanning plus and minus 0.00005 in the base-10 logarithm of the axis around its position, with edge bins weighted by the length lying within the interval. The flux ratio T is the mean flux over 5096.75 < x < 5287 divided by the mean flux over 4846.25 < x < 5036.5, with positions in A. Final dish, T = 1.4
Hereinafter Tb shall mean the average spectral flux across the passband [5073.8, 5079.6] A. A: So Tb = 8.52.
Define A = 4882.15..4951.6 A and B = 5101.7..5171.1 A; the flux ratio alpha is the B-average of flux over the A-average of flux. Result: 1.4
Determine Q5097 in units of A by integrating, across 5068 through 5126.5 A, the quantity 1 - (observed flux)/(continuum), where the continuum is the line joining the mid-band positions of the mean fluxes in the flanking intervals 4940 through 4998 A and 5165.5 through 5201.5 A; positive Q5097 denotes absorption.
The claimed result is -4.5 A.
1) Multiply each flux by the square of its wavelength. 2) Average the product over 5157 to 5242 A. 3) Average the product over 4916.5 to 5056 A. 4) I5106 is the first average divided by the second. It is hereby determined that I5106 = 1.31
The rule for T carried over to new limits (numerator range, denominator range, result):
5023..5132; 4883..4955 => 1.33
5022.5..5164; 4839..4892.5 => 1.37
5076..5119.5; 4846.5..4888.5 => 1.37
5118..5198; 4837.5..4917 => 1.54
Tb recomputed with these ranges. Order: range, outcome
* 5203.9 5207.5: 9.76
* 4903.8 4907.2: 4.35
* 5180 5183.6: 8.99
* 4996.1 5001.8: 7.04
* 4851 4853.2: 6.11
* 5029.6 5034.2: 8.06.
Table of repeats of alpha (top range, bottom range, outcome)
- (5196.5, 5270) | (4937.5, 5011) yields 1.26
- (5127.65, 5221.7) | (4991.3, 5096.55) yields 1.19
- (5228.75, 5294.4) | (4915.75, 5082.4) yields 1.23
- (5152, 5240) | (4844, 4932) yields 1.45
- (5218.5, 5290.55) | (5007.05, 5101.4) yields 1.17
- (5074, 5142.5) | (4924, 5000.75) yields 1.24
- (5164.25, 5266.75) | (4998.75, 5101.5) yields 1.16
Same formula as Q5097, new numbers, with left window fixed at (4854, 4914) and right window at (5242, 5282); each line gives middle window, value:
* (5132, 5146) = -1.4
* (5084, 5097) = -0.8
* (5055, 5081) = -2.6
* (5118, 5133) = -2.7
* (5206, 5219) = -1.1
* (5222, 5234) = 1.3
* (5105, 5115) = -1.7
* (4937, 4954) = -1.9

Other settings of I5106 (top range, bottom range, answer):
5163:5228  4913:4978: 1.32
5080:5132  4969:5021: 1.34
